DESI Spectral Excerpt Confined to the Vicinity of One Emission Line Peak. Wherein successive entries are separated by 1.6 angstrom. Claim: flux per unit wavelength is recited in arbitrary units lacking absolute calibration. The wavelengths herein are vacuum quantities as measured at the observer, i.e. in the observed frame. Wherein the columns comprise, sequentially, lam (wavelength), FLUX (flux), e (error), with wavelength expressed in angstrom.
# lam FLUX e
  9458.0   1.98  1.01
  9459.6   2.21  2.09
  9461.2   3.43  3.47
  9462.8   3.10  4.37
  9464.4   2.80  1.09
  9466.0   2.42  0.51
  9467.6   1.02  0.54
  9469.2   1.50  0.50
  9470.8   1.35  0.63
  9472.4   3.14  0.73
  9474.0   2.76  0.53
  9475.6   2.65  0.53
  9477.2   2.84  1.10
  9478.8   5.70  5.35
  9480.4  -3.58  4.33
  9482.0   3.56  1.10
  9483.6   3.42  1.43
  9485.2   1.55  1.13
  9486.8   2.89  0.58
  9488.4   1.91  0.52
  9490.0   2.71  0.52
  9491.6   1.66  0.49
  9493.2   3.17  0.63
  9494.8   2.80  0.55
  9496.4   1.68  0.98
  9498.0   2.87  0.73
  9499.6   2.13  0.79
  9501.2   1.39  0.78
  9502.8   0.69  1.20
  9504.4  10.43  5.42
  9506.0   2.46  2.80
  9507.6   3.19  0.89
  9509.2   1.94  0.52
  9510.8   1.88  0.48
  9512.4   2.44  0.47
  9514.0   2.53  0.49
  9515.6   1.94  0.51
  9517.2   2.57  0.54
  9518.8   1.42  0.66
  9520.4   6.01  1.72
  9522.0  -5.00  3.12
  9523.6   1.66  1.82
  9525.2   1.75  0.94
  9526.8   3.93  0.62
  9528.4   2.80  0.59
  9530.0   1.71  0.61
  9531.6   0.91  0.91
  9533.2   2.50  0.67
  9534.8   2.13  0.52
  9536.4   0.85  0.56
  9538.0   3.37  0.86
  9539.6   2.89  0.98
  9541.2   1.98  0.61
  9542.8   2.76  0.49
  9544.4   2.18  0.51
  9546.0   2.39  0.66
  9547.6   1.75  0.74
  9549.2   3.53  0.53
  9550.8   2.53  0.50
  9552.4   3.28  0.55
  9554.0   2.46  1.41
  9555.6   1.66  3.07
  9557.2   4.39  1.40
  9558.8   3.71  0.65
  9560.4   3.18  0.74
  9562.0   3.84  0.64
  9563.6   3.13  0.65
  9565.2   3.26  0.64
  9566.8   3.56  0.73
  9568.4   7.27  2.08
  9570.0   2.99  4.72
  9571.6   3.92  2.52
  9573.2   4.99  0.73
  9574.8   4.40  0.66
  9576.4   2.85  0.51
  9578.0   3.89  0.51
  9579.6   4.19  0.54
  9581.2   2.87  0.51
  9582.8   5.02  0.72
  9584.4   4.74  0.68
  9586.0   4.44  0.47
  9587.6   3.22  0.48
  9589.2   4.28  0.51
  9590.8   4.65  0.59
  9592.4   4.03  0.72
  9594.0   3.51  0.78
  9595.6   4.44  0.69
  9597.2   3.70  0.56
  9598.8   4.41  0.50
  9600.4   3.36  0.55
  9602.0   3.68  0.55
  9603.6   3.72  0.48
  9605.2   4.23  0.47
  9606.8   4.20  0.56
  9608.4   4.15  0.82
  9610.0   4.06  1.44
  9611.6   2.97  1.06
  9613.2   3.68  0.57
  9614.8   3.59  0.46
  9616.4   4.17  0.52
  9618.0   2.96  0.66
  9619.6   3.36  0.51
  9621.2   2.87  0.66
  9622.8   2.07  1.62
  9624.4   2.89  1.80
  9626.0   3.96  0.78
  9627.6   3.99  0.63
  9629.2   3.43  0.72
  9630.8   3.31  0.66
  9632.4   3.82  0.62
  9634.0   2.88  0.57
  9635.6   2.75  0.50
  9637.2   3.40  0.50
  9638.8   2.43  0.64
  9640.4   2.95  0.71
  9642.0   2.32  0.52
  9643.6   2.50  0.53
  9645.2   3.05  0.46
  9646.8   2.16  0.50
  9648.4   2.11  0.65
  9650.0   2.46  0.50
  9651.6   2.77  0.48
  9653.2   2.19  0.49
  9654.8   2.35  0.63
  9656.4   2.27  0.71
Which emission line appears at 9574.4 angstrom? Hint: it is Mg II 2798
